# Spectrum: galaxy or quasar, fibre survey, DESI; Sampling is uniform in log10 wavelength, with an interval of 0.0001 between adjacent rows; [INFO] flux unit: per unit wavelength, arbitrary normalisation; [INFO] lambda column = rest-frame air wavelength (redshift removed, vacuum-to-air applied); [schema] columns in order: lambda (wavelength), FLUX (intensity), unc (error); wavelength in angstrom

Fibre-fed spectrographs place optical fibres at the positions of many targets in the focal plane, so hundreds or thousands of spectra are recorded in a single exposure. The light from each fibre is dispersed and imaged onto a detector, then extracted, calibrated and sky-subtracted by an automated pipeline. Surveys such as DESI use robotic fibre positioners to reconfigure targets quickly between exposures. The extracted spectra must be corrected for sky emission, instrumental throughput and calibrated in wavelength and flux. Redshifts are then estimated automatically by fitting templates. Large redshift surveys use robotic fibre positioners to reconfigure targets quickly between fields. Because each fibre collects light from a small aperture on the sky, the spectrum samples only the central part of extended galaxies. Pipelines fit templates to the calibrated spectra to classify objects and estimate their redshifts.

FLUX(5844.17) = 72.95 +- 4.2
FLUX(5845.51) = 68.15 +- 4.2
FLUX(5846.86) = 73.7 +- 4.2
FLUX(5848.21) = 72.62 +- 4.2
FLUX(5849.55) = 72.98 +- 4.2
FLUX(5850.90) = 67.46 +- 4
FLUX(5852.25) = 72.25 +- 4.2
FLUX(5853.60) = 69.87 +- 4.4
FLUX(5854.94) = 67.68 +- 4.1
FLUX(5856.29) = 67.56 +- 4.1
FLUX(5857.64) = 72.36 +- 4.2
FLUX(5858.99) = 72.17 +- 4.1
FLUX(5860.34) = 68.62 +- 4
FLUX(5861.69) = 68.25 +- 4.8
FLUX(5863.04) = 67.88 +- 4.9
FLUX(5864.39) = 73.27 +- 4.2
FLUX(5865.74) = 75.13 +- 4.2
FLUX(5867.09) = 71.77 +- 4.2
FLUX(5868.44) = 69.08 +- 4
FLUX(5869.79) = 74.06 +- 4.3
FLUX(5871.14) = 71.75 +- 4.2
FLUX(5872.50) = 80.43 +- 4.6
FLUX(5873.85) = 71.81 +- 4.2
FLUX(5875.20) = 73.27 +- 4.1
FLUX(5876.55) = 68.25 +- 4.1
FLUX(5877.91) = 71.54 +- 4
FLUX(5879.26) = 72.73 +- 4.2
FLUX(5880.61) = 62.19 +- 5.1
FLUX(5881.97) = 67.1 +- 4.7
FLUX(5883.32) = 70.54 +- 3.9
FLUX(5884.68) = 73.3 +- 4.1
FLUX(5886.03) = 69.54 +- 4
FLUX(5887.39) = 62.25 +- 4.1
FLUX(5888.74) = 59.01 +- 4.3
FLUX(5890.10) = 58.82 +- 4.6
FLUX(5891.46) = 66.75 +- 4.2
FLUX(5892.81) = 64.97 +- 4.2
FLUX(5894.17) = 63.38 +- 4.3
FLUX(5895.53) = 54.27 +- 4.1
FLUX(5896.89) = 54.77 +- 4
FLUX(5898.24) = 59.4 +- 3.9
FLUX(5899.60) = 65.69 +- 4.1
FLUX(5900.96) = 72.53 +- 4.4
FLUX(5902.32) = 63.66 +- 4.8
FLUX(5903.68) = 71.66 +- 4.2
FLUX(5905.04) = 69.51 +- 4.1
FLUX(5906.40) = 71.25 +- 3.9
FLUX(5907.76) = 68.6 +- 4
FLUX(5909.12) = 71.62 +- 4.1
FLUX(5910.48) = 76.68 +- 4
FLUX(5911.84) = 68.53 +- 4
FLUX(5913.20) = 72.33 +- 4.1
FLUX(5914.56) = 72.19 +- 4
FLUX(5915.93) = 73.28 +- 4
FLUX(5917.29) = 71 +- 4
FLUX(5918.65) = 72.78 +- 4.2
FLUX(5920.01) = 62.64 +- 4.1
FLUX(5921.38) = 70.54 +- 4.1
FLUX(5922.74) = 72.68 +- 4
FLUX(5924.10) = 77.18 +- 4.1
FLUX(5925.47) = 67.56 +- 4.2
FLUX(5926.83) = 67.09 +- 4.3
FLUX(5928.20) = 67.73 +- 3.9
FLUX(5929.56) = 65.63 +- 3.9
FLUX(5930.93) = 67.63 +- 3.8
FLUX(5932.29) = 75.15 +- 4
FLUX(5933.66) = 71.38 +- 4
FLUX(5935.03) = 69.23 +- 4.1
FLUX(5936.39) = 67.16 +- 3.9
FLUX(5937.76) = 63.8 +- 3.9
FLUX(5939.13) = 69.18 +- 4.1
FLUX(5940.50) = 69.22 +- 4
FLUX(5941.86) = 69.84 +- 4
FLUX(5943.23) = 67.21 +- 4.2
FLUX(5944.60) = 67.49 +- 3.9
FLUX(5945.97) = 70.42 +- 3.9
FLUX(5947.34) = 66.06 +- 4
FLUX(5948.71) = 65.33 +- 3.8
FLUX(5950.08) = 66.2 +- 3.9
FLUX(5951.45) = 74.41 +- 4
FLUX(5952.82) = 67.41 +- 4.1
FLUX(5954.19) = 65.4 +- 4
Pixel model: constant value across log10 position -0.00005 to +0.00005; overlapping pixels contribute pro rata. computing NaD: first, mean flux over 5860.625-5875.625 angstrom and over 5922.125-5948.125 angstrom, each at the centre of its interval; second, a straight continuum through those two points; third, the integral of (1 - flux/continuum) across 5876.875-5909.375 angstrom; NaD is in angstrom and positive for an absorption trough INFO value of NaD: 2.3 angstrom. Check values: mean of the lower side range 72.3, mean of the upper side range 69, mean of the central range 66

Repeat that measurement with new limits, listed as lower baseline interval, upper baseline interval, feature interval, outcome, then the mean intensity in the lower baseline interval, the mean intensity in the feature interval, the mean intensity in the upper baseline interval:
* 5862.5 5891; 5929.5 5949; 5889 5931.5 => 0.8 angstrom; 69.7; 67.7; 68.4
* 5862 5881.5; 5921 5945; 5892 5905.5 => 1.3 angstrom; 71.5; 63.9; 69.2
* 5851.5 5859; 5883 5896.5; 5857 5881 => -1.4 angstrom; 70.1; 71.5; 63.9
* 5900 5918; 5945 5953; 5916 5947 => 0.1 angstrom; 70.9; 69.3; 68.3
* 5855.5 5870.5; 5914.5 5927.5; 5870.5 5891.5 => 0.6 angstrom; 70.9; 68.7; 70.6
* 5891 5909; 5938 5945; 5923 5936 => -0.5 angstrom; 65.3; 69.9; 68.3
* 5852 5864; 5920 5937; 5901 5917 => -0.3 angstrom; 69.6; 70.9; 69.6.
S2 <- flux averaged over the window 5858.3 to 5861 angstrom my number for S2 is 70.4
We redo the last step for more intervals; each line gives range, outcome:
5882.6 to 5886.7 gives 71.2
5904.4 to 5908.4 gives 69.8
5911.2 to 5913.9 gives 70.6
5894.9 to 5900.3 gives 58.6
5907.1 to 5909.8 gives 70.1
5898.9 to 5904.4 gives 68.3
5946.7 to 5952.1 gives 68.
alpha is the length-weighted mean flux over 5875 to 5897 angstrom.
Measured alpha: 65.5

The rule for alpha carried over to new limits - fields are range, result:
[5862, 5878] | 72.3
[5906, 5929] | 70.8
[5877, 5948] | 68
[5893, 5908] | 64.8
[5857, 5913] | 68.5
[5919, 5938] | 69.1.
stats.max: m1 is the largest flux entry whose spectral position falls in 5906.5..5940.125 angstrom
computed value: 77.18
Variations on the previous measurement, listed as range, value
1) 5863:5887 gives 80.43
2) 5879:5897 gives 73.3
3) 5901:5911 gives 76.68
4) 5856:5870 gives 75.13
